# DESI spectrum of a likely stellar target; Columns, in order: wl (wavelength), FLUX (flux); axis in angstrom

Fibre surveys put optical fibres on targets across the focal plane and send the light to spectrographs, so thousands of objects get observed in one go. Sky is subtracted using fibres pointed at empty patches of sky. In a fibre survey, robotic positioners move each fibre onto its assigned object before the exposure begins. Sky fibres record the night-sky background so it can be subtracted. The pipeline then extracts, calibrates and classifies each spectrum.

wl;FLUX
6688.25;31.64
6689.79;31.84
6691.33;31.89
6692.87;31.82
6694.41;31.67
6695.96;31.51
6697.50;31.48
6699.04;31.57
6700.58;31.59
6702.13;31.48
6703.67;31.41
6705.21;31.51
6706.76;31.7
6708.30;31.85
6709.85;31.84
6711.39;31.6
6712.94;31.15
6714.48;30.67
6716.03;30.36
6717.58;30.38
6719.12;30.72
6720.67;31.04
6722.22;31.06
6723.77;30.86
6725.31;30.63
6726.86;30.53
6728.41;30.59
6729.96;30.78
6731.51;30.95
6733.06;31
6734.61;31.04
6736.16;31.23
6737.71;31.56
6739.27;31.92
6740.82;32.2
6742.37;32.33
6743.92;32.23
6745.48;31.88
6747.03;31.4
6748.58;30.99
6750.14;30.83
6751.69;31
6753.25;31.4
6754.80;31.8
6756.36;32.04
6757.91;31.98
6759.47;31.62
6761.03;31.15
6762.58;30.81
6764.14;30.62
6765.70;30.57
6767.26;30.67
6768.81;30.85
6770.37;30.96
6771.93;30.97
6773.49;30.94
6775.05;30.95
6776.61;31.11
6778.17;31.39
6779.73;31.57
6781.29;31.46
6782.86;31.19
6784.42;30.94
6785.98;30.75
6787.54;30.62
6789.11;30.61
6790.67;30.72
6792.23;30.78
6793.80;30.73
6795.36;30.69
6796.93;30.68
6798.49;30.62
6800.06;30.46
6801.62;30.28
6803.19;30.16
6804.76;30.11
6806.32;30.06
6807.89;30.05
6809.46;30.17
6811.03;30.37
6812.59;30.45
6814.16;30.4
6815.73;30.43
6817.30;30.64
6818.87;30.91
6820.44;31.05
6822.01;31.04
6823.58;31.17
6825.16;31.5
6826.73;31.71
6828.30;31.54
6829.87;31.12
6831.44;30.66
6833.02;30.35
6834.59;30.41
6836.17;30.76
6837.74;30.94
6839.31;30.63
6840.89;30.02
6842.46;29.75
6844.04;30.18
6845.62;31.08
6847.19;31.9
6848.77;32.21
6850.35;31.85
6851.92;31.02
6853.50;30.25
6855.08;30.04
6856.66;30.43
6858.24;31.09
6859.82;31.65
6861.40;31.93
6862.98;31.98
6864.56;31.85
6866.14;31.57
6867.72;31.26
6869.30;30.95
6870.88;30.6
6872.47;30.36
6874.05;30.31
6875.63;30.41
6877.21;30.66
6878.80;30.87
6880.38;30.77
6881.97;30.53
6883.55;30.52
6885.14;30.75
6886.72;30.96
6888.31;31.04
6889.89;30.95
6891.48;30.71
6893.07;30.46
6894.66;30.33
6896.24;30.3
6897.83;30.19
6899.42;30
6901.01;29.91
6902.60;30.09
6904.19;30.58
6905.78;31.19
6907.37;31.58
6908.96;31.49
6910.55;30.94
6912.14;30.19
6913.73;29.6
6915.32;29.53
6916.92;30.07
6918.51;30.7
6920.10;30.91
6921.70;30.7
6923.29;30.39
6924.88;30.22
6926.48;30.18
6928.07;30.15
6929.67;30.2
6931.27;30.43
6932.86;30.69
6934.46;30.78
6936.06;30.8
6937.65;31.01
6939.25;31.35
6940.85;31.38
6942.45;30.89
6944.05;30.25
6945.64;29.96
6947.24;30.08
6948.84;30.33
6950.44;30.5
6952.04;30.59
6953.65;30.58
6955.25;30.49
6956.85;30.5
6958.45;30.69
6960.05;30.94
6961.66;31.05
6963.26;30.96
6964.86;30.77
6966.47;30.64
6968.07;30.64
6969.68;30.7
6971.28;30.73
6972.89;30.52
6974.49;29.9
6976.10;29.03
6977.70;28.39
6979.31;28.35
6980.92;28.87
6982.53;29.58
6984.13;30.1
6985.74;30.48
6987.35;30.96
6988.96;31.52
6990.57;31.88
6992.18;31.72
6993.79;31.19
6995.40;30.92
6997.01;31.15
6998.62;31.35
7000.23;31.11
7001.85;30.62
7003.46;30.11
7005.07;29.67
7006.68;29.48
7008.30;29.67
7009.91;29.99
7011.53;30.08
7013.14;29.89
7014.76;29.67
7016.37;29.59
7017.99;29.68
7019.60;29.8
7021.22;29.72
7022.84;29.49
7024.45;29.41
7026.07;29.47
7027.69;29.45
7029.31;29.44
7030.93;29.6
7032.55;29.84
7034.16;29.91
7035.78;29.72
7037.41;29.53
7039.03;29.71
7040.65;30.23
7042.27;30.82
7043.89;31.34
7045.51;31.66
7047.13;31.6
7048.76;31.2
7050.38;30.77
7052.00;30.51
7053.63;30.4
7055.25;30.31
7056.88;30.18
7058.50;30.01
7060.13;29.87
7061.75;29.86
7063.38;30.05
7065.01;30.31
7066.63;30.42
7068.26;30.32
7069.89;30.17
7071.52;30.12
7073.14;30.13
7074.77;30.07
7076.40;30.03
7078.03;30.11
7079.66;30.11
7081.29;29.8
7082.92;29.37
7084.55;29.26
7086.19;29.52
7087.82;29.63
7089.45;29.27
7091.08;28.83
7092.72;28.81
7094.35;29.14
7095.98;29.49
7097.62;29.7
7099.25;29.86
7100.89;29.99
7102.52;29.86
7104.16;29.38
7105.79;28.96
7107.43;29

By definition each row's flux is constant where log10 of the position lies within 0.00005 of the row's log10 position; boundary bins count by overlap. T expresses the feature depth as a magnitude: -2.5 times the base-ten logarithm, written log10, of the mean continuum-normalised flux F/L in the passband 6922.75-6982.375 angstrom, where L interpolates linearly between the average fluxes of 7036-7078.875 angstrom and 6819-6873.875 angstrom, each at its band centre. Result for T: 0.01 mag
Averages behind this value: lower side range 31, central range 30.4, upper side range 30.4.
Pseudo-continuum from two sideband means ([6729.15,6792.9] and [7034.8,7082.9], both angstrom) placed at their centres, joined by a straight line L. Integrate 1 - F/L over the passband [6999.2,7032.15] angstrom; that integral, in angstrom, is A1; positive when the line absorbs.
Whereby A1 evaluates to 0.7 angstrom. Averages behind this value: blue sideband 31.2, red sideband 30.3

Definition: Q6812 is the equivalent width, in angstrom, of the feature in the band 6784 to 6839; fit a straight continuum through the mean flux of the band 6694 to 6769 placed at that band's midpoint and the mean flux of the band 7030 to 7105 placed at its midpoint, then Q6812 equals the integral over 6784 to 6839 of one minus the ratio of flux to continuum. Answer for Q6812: 0.5 angstrom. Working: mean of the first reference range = 31.3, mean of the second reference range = 30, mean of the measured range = 30.7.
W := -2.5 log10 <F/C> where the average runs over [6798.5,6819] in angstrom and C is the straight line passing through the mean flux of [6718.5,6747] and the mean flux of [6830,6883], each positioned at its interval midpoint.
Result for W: 0.02 mag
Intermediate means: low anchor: 31.3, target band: 30.3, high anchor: 30.9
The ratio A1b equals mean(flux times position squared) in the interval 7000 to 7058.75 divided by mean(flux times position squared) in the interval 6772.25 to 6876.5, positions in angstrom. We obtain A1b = 1.03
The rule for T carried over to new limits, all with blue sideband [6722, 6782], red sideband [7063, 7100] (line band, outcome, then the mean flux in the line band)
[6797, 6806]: 0.02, 30.4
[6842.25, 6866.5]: -0.01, 31.2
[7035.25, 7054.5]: -0.03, 30.6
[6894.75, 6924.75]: 0.00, 30.5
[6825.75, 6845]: 0.01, 30.7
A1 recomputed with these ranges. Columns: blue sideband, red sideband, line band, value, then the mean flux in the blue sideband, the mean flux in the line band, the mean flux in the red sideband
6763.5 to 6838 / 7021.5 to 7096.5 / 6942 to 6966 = -0.2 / 30.8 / 30.6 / 30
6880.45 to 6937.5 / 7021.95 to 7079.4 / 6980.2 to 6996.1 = -0.2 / 30.5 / 30.7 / 30.2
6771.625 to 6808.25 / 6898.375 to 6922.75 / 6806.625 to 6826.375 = 0.0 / 30.7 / 30.7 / 30.5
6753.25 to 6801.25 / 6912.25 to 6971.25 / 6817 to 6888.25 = -0.3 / 31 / 30.9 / 30.5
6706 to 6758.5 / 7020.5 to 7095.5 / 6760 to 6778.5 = 0.1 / 31.3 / 30.9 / 30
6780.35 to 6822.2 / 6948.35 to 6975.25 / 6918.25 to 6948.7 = 0.0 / 30.6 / 30.6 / 30.6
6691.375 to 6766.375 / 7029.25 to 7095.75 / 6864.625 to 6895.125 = 0.0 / 31.3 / 30.8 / 30.1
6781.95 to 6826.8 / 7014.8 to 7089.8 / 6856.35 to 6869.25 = -0.4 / 30.6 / 31.5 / 30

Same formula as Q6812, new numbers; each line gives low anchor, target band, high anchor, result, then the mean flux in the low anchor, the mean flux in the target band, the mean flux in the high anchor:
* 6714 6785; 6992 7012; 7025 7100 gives -0.2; 31.2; 30.5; 30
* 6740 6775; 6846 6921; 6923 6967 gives 0.1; 31.3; 30.8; 30.6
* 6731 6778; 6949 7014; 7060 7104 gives -0.4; 31.3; 30.4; 29.8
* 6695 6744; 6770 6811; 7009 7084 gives 0.4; 31.3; 30.7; 30.1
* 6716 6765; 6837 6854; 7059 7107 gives -0.1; 31.2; 30.9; 29.7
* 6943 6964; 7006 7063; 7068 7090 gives 0.1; 30.5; 30.1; 29.8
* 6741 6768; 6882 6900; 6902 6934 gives 0.0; 31.4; 30.6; 30.5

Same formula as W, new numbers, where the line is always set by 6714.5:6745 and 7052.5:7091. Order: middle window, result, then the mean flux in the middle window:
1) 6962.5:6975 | -0.012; 30.6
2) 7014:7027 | 0.019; 29.6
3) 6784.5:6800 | 0.008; 30.7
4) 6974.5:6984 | 0.045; 29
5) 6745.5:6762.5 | -0.014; 31.4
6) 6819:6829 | -0.018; 31.3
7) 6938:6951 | -0.008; 30.6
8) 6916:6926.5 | 0.001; 30.4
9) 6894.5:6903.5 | 0.015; 30.1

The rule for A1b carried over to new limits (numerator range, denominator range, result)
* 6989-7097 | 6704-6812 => 1.05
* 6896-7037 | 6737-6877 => 1.02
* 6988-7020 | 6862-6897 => 1.02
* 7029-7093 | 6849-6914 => 1.03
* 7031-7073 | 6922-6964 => 1.02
